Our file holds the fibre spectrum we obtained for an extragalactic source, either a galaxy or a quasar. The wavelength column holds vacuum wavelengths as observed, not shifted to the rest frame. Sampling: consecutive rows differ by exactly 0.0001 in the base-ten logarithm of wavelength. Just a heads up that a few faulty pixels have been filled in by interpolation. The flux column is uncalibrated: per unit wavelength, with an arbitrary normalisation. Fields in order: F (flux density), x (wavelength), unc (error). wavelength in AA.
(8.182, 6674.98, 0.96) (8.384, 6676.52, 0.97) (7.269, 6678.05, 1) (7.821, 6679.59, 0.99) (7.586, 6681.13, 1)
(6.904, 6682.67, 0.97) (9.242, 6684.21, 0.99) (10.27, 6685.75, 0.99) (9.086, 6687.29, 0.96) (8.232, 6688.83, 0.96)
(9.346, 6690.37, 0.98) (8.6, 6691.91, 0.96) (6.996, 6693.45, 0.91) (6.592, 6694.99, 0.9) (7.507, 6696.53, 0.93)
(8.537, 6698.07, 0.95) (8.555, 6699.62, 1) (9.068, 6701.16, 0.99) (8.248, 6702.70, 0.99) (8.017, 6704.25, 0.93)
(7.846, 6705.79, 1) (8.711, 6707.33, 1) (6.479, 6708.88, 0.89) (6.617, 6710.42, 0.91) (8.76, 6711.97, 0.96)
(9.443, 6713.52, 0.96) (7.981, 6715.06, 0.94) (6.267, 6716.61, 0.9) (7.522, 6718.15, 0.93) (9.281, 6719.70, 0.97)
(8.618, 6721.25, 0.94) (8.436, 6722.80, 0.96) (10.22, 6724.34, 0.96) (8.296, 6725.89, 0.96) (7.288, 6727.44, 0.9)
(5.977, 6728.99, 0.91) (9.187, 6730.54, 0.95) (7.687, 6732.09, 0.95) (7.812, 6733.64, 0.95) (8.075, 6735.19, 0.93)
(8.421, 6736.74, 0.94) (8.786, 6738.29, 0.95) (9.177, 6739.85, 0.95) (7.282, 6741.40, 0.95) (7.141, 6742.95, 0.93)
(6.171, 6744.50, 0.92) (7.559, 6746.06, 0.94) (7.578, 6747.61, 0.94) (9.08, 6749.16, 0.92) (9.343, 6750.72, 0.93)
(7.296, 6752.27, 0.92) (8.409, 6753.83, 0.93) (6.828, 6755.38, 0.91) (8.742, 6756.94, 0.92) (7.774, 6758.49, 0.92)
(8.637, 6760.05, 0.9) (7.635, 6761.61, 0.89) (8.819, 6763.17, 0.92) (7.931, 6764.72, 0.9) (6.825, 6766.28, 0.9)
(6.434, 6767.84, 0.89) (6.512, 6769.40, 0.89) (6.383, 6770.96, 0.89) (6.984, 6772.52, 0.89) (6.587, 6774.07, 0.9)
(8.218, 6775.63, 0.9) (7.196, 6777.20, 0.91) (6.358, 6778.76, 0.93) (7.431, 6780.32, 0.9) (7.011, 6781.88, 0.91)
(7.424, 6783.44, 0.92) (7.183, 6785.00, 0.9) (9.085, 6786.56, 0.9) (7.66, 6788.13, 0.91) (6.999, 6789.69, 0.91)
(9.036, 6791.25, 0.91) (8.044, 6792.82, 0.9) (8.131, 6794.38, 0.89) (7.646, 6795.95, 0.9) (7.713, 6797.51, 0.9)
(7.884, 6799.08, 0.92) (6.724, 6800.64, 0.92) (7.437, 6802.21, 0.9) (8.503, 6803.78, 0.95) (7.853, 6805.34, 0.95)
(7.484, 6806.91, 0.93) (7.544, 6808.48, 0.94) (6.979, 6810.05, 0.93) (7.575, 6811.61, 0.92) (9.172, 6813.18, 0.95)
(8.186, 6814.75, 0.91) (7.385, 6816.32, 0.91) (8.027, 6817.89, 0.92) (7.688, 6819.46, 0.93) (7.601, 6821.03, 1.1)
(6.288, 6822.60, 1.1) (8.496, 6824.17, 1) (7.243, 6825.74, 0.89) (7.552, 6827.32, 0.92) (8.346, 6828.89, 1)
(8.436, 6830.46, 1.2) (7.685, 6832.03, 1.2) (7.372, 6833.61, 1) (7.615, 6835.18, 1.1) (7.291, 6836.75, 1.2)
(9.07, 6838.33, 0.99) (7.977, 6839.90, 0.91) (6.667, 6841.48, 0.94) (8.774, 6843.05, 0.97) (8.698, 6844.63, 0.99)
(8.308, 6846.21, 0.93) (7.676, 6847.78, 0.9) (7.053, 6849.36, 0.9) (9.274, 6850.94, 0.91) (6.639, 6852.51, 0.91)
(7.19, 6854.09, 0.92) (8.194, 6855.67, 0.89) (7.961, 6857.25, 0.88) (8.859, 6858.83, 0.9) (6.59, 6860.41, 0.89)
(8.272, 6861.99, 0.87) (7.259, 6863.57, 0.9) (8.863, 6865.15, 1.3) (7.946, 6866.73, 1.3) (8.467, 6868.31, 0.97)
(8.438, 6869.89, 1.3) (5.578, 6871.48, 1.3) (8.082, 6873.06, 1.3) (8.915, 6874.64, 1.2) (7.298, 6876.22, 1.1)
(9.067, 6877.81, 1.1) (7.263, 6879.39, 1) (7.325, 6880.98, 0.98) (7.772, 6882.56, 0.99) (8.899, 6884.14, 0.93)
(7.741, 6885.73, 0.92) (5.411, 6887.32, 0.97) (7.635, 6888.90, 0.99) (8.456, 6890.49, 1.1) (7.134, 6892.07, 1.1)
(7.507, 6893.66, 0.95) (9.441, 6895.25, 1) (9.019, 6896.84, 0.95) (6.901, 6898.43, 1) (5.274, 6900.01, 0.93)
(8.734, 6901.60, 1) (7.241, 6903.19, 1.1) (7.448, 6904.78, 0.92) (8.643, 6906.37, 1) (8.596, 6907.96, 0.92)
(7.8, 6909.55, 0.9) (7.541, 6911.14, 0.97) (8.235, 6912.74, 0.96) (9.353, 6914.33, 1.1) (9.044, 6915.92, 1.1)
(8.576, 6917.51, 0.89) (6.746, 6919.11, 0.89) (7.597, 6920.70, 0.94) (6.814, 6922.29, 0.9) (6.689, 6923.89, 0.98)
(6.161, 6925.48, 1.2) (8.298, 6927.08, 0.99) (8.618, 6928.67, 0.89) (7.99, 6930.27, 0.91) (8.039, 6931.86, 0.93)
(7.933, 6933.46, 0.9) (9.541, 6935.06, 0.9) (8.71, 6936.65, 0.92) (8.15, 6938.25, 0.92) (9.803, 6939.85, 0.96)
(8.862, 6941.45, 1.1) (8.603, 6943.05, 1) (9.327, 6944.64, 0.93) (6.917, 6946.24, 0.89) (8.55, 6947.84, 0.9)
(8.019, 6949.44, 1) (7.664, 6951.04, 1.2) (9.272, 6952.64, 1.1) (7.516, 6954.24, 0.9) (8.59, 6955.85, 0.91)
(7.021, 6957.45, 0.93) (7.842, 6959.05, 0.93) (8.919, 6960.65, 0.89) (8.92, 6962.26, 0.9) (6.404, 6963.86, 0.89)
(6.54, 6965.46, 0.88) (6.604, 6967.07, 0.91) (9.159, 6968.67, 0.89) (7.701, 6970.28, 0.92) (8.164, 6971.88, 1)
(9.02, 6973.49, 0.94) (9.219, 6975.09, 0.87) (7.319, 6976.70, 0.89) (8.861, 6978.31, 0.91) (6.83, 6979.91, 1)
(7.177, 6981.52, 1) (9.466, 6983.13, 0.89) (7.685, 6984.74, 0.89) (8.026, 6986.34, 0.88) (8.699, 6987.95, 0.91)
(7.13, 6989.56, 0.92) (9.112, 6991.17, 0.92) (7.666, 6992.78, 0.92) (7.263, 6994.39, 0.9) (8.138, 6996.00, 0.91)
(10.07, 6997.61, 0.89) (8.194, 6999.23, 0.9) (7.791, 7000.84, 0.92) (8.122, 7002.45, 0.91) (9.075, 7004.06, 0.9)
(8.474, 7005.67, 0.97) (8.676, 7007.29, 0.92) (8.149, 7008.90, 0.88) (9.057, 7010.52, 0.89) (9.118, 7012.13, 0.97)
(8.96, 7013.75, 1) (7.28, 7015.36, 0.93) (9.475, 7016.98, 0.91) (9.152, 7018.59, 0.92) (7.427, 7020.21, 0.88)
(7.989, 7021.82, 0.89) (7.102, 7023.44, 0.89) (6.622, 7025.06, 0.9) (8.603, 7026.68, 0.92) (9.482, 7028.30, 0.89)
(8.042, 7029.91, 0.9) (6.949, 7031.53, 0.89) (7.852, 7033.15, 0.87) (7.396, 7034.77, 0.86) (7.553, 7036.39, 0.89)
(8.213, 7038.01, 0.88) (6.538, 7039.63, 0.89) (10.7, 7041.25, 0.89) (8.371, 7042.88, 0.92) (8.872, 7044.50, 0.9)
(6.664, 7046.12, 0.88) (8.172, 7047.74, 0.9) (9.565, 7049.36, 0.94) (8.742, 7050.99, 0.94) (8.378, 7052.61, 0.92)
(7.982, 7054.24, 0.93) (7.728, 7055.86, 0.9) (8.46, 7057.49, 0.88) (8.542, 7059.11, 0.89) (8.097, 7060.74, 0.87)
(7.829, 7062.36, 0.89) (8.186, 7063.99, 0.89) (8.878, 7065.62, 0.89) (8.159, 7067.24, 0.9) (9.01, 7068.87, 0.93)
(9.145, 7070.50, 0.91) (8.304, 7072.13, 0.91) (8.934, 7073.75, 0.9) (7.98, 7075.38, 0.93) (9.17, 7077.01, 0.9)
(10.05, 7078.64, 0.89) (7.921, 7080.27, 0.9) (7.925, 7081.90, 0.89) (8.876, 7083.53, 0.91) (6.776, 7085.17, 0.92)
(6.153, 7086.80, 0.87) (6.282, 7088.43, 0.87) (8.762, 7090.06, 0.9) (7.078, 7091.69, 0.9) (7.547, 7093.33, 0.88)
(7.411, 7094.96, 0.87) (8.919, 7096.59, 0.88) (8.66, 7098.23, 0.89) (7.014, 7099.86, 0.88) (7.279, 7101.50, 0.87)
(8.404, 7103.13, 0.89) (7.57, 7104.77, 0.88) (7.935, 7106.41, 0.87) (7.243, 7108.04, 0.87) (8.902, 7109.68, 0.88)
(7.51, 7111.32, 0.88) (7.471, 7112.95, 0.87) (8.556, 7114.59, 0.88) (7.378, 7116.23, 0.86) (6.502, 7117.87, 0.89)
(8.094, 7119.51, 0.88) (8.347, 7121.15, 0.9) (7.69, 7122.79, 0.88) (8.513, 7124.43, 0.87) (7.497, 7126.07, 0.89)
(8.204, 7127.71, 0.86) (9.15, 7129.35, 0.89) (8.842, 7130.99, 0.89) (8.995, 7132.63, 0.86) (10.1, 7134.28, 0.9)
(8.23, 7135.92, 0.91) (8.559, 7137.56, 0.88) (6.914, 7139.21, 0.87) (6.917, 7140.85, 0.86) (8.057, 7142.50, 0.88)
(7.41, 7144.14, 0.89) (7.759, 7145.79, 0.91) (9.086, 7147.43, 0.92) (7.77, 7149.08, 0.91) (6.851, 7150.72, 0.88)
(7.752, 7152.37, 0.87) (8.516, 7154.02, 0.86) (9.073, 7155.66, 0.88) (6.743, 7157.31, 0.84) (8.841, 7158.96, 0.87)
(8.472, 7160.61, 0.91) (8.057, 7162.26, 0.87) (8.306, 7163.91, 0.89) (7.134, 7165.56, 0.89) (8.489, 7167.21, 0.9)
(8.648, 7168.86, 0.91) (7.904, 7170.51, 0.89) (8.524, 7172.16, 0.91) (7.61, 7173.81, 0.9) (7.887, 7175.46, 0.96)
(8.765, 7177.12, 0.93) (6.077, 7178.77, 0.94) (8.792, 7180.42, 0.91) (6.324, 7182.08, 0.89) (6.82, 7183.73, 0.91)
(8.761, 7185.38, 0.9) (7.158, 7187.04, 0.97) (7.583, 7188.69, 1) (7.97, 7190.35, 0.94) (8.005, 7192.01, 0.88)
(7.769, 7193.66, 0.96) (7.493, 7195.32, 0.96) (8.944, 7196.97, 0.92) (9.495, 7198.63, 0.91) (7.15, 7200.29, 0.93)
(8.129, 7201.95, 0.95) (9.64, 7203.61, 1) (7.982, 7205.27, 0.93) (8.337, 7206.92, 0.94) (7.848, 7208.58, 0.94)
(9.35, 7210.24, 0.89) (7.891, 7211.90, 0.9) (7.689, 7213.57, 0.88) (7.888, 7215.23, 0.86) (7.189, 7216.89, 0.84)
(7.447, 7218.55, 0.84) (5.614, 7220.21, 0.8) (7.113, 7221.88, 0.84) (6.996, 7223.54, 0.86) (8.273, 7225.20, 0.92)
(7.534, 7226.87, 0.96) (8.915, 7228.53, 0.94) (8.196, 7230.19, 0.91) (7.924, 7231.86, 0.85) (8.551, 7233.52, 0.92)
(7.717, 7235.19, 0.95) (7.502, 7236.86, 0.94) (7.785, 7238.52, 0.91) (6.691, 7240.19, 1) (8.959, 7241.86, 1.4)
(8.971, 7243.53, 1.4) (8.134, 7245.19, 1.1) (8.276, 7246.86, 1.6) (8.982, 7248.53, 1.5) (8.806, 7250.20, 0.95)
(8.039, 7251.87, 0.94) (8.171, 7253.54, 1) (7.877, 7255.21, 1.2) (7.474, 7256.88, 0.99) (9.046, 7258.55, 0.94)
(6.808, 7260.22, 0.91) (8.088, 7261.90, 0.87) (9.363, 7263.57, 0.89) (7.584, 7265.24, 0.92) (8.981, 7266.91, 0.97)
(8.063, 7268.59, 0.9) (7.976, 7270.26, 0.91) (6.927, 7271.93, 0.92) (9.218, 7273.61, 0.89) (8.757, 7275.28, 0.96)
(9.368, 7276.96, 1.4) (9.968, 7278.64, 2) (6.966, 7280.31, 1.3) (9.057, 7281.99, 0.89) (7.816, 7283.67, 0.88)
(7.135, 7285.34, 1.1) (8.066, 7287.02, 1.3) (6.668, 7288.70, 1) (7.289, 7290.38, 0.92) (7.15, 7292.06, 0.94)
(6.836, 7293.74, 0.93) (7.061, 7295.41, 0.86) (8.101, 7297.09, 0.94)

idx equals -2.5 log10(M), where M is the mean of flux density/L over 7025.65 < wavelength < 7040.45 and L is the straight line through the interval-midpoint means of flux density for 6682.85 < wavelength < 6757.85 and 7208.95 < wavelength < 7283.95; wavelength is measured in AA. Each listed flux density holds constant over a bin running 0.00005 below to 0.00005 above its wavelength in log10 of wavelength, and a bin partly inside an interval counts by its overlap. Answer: 0.04 mag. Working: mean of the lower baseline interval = 8.13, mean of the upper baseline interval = 8.09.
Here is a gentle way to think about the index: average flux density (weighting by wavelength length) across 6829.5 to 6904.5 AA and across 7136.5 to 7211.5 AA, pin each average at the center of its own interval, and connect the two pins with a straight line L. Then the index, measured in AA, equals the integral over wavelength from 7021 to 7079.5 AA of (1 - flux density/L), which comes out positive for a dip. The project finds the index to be -2.7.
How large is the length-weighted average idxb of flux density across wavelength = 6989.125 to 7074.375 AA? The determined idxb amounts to 8.29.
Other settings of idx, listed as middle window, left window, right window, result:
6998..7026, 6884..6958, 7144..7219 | -0.04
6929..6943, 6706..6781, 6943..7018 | -0.06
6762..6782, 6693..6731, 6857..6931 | 0.12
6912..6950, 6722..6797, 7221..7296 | -0.05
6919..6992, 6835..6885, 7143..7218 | -0.02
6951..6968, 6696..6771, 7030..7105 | 0.04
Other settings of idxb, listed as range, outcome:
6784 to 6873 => 7.82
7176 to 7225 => 7.81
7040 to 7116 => 8.16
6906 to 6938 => 8.04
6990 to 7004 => 8.31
